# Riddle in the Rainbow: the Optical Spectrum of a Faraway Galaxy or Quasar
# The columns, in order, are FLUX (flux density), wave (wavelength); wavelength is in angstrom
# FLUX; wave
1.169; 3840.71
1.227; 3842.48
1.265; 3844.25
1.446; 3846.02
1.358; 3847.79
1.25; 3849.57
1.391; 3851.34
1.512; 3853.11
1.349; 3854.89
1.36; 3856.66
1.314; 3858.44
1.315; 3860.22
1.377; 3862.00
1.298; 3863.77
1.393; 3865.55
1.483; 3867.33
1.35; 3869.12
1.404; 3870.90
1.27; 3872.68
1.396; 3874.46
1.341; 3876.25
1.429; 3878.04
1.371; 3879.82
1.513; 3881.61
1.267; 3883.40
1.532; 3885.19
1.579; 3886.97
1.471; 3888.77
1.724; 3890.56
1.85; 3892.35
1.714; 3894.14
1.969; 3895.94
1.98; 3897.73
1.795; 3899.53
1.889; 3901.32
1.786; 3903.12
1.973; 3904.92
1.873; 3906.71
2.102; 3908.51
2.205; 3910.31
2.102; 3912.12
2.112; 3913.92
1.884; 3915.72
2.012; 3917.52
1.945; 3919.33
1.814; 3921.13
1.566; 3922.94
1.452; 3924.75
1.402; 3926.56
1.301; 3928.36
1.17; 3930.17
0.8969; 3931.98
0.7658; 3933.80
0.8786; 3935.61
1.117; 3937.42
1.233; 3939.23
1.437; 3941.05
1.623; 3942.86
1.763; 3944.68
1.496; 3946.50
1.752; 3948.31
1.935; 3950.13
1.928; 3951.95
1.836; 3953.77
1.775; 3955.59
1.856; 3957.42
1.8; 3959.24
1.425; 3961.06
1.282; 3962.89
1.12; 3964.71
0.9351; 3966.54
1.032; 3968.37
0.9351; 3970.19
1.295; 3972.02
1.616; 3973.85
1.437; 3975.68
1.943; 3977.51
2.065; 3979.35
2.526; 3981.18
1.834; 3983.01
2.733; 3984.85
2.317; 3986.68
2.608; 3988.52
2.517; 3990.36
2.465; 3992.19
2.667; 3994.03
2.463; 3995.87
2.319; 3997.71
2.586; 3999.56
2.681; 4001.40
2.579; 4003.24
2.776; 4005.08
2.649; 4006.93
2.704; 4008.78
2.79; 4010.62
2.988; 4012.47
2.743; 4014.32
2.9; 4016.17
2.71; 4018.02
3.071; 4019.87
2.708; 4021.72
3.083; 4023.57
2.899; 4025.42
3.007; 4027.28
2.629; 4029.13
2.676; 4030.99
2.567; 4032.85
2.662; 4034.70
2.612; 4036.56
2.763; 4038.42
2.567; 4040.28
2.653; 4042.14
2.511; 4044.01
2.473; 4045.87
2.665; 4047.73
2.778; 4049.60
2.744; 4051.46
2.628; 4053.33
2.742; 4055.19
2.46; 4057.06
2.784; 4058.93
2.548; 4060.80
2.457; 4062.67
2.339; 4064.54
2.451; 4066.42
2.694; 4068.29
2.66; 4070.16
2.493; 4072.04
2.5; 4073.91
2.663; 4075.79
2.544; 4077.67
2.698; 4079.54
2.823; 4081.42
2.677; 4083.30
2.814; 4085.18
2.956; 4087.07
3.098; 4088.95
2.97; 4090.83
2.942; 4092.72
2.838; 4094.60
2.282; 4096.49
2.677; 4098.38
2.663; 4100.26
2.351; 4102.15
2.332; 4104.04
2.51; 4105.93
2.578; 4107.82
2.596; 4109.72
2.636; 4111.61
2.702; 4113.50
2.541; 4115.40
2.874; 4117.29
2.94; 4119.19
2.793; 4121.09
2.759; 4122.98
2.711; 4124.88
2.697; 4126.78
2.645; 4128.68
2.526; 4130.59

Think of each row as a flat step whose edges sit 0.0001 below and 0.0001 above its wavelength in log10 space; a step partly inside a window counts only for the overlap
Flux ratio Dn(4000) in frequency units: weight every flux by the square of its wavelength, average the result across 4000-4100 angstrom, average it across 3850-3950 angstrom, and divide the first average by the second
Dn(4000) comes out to 1.9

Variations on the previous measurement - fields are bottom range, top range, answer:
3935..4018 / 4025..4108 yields 1.38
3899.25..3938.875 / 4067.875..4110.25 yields 1.78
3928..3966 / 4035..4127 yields 1.97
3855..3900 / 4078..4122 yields 2.02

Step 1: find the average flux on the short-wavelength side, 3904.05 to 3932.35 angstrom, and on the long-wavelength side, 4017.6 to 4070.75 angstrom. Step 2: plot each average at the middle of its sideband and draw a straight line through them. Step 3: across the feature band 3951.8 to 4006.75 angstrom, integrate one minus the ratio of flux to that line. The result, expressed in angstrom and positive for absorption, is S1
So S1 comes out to 5.7 angstrom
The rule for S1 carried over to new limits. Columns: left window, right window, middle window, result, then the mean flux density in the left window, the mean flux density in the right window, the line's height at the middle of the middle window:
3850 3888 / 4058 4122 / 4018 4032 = -3.49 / 1.39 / 2.66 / 2.29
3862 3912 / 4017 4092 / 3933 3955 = 5.65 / 1.63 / 2.7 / 1.99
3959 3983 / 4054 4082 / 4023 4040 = -4.52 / 1.5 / 2.59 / 2.18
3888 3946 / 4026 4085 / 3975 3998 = -1.74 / 1.65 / 2.63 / 2.14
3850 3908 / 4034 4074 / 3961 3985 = 6.42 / 1.54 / 2.6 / 2.11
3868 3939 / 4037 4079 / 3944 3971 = 5.70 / 1.59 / 2.6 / 1.94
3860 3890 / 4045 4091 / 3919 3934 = 3.11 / 1.4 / 2.66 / 1.74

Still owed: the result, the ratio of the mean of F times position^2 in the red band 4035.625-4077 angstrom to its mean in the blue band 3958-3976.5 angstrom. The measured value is 2.09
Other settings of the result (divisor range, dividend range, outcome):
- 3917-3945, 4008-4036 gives 2.13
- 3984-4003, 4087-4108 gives 1.11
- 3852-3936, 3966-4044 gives 1.64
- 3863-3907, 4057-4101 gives 1.86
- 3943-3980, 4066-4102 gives 1.84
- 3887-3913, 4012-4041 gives 1.58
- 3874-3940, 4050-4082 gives 1.75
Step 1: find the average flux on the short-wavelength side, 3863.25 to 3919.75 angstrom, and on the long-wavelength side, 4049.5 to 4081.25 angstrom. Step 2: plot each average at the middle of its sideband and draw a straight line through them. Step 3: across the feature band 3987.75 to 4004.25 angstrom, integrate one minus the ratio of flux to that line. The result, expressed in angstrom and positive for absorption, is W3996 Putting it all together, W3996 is -2.3 angstrom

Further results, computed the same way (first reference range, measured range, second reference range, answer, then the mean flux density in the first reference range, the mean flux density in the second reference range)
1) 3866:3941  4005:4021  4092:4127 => -4.9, 1.58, 2.65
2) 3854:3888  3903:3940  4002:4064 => 3.7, 1.39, 2.71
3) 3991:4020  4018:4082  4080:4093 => 3.0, 2.68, 2.89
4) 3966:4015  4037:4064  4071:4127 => -1.5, 2.24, 2.69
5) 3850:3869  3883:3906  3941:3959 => -3.3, 1.37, 1.76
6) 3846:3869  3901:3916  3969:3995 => -3.2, 1.37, 2.06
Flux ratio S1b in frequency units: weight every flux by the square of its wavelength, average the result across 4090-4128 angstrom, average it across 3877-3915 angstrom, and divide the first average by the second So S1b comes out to 1.7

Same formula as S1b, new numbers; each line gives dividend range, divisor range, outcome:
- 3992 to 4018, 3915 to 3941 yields 2.01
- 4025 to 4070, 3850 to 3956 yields 1.80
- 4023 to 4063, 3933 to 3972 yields 1.97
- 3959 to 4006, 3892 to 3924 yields 1.09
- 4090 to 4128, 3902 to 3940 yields 1.83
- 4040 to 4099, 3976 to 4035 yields 1.05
